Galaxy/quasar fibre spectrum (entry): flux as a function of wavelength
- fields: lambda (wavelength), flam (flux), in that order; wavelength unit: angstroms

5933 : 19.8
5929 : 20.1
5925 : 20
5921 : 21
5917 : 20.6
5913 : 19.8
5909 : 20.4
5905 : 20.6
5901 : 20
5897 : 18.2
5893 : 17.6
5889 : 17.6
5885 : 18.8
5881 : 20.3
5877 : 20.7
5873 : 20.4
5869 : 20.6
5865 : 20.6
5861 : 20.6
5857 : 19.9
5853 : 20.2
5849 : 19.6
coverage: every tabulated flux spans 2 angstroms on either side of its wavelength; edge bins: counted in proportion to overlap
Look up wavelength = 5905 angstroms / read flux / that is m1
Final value 20.6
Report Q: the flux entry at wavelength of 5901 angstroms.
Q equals 20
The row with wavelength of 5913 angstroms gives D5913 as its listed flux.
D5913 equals 19.8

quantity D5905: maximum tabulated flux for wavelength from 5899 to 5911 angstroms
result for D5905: 20.6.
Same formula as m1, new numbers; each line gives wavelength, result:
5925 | 20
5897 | 18.2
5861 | 20.6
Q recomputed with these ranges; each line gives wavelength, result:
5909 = 20.4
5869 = 20.6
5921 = 21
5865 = 20.6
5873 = 20.4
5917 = 20.6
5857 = 19.9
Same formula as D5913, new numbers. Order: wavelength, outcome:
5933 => 19.8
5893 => 17.6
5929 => 20.1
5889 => 17.6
